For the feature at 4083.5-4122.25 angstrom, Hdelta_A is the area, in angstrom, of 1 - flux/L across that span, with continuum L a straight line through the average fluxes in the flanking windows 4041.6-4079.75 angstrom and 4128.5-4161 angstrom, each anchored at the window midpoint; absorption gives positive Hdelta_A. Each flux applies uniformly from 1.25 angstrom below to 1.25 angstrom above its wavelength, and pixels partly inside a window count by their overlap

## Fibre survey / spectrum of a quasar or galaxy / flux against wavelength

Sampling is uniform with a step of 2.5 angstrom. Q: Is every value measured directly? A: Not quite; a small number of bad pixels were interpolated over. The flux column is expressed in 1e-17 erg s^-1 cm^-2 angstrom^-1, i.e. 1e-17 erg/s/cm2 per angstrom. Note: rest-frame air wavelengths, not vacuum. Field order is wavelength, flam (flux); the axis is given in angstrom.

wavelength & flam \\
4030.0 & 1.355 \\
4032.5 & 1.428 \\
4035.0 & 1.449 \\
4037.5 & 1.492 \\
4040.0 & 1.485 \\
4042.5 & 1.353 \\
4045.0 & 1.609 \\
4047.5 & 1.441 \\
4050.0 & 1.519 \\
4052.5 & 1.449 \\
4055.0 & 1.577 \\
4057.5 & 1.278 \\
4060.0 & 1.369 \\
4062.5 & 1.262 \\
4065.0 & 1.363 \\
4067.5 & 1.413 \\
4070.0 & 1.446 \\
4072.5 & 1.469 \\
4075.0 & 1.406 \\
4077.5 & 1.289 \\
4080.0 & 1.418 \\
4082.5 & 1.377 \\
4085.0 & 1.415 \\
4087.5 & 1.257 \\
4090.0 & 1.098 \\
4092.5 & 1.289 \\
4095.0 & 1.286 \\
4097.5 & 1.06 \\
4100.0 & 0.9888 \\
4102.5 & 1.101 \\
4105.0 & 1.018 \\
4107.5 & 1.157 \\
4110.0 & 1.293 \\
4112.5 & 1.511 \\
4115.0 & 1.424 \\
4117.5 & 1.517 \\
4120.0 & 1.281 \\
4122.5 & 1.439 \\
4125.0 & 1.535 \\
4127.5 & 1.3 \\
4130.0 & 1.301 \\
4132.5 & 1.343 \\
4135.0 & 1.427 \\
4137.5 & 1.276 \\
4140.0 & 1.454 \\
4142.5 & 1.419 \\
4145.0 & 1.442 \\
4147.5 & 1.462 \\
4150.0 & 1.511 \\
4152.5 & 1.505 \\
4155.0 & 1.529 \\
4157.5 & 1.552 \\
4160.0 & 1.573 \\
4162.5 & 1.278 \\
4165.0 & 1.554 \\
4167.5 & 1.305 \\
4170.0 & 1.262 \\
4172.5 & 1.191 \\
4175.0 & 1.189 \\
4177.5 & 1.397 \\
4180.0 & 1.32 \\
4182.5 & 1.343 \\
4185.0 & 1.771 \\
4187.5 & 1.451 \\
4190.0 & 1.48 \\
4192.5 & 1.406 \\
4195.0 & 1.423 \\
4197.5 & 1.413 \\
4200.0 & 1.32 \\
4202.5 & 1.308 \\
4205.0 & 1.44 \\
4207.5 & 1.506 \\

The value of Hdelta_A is 4.8 angstrom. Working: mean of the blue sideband 1.42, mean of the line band 1.25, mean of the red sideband 1.44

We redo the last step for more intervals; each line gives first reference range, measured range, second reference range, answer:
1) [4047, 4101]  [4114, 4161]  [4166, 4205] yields -2.6 angstrom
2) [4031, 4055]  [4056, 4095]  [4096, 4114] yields -0.9 angstrom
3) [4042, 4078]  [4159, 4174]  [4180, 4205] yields 0.8 angstrom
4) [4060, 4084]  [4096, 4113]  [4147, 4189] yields 3.0 angstrom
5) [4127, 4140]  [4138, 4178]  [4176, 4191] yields -0.4 angstrom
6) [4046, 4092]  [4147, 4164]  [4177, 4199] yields -0.7 angstrom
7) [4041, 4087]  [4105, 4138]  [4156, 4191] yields 1.2 angstrom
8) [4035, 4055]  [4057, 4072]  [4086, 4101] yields -0.1 angstrom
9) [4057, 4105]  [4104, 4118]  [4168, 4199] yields 0.0 angstrom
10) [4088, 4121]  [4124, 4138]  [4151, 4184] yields -0.7 angstrom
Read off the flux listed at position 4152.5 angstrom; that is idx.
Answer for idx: 1.505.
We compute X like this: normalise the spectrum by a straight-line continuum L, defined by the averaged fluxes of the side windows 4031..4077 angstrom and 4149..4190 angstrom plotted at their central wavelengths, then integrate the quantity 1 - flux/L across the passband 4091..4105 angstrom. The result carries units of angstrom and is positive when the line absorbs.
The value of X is 2.9 angstrom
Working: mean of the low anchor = 1.43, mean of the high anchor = 1.42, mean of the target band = 1.13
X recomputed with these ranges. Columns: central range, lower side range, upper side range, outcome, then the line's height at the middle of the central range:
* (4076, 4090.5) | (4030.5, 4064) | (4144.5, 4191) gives 1.1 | 1.43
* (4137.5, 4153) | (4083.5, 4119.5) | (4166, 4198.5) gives -1.5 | 1.32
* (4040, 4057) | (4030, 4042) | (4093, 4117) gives -0.9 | 1.4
